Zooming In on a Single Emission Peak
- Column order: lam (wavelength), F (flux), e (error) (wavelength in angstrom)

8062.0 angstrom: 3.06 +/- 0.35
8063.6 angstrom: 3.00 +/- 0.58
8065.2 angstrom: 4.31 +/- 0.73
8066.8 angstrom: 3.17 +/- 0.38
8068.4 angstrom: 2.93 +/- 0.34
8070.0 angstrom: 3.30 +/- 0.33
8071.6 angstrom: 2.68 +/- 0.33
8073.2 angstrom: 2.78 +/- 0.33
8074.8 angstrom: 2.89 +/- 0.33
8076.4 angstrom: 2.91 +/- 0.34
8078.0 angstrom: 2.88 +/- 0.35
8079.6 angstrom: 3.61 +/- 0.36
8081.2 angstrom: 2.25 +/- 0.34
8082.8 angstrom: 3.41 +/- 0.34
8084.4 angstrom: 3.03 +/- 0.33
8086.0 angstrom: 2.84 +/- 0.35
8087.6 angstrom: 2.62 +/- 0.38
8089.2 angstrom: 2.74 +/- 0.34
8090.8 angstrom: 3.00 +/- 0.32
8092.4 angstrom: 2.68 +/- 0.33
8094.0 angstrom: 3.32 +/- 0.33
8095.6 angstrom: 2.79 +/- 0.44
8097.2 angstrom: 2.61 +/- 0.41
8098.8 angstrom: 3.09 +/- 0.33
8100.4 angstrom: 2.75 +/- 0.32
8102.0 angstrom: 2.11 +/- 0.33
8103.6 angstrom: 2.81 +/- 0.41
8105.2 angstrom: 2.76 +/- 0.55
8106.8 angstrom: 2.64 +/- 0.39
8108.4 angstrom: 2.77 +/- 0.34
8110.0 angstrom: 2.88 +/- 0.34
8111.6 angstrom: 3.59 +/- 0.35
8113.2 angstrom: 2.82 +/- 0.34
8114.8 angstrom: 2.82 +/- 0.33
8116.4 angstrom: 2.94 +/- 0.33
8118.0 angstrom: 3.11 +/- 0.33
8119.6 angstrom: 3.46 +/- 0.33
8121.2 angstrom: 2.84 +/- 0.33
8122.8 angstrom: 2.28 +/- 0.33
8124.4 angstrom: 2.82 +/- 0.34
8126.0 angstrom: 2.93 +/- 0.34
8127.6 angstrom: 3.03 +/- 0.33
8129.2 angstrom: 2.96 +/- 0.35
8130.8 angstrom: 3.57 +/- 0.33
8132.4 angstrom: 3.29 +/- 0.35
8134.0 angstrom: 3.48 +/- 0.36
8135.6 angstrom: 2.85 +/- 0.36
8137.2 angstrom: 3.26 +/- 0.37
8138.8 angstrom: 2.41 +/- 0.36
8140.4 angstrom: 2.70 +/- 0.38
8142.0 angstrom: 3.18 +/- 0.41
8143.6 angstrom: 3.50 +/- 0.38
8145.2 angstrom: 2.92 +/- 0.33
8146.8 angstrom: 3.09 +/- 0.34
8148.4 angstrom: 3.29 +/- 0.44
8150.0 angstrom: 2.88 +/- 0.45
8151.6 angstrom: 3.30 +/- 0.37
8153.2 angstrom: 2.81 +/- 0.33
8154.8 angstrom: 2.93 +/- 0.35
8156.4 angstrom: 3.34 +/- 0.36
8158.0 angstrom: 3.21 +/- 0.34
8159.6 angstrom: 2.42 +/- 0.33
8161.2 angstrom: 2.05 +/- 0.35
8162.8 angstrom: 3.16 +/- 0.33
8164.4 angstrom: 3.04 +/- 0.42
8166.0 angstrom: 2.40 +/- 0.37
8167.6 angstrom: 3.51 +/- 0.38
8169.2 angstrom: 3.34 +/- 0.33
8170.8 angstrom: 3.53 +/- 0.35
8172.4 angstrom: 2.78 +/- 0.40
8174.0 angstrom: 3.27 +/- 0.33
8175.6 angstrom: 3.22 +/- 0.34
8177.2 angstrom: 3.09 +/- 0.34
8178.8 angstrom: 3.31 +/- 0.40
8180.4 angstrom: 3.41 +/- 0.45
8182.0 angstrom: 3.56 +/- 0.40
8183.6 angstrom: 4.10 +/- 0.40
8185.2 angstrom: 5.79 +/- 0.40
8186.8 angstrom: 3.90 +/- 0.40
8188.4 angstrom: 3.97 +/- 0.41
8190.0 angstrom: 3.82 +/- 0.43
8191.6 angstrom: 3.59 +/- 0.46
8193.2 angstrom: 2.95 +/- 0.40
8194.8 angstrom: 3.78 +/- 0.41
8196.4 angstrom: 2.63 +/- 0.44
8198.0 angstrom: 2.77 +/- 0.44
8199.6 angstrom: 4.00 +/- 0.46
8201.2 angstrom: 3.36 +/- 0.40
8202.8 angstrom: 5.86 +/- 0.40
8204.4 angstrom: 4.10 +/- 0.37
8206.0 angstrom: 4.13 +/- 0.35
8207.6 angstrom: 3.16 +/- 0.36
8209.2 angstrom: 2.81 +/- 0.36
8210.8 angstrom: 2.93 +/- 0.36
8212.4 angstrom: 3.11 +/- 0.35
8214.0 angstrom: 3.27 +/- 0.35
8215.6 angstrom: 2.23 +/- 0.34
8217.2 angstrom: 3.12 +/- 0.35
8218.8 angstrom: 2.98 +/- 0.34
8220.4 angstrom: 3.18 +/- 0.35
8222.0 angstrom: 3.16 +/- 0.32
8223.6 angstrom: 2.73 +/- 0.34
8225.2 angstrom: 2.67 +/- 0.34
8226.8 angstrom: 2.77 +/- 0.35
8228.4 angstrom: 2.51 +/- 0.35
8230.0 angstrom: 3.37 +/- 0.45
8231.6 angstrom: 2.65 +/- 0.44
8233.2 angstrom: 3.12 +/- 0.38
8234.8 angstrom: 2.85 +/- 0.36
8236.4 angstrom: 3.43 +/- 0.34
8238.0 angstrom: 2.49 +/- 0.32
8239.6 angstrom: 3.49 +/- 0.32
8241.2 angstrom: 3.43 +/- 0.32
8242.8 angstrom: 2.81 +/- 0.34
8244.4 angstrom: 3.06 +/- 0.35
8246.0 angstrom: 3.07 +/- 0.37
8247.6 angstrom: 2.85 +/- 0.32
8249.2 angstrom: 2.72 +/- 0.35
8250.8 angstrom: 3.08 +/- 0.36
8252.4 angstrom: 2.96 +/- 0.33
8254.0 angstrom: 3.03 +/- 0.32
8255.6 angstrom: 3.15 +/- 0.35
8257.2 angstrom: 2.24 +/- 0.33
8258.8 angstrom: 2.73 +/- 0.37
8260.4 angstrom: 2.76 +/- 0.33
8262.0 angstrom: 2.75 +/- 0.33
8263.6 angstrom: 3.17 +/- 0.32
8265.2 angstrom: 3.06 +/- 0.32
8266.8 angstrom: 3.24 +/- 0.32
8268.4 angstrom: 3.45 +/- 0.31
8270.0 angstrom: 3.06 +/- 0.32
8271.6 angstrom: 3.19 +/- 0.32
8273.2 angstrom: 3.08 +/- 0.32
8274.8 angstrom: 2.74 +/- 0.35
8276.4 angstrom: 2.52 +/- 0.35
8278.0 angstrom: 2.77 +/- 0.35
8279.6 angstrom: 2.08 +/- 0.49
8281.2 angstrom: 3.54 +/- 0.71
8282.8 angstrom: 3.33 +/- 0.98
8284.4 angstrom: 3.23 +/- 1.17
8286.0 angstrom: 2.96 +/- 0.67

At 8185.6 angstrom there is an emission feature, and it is [S II] 6716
